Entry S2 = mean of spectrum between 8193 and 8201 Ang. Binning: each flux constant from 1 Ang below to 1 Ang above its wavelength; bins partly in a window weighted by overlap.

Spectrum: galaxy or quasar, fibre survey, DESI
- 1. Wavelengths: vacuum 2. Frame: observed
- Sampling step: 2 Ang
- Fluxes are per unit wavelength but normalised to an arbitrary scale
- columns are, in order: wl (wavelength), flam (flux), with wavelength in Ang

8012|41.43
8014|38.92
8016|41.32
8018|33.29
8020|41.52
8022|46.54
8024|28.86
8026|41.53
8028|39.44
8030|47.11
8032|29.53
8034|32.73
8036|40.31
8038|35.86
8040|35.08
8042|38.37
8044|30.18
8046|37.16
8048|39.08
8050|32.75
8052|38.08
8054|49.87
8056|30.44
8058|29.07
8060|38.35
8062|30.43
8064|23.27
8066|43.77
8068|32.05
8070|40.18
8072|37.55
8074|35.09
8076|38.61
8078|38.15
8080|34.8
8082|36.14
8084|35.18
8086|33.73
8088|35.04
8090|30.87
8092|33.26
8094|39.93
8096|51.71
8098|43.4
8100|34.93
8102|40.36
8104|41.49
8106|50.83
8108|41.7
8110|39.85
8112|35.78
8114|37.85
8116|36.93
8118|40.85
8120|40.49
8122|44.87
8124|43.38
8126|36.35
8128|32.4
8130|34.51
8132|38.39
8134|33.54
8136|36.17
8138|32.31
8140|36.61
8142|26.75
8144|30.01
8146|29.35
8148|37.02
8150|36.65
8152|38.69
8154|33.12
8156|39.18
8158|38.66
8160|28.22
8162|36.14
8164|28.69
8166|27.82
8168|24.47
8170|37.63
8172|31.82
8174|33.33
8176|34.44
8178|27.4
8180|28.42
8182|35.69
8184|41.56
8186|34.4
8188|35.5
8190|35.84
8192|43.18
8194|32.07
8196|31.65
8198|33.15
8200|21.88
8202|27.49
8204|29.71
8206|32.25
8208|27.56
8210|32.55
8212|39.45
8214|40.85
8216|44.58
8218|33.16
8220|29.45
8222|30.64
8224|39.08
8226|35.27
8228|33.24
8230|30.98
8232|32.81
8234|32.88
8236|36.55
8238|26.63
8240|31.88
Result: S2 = 29.7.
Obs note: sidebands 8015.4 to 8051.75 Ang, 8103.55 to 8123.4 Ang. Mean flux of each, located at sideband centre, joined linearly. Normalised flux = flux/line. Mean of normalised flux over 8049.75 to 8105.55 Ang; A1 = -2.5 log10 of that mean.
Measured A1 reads 0.070 mag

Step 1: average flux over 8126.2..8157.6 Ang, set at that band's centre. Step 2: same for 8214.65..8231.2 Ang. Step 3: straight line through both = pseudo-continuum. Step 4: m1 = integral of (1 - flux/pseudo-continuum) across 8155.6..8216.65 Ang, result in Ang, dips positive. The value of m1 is 2.3 Ang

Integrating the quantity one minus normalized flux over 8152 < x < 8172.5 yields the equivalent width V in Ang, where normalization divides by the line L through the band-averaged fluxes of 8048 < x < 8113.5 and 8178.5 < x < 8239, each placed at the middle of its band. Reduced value 1.22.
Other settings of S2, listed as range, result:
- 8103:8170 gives 36.1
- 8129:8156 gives 34.3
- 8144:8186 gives 33.4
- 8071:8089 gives 36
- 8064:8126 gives 38.7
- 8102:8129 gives 40.2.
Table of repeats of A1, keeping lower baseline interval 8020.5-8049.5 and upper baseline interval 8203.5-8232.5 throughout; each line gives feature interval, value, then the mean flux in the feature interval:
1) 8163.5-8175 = 0.142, 30.7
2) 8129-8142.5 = 0.040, 34.3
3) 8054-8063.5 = 0.105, 33.5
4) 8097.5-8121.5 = -0.125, 40.4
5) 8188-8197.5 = -0.028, 35.5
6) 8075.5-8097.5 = -0.022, 37.1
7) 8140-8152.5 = 0.072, 33.1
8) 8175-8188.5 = 0.030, 33.9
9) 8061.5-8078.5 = 0.035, 35.5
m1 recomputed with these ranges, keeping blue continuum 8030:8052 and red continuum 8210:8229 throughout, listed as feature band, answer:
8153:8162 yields 0.2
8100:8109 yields -1.7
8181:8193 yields -0.6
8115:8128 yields -1.4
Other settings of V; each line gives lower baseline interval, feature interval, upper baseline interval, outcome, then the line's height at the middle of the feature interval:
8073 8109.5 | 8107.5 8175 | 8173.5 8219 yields 2.08 Ang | 36.3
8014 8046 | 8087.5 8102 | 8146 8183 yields -1.37 Ang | 35.4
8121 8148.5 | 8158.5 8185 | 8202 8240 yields 1.79 Ang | 34.4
